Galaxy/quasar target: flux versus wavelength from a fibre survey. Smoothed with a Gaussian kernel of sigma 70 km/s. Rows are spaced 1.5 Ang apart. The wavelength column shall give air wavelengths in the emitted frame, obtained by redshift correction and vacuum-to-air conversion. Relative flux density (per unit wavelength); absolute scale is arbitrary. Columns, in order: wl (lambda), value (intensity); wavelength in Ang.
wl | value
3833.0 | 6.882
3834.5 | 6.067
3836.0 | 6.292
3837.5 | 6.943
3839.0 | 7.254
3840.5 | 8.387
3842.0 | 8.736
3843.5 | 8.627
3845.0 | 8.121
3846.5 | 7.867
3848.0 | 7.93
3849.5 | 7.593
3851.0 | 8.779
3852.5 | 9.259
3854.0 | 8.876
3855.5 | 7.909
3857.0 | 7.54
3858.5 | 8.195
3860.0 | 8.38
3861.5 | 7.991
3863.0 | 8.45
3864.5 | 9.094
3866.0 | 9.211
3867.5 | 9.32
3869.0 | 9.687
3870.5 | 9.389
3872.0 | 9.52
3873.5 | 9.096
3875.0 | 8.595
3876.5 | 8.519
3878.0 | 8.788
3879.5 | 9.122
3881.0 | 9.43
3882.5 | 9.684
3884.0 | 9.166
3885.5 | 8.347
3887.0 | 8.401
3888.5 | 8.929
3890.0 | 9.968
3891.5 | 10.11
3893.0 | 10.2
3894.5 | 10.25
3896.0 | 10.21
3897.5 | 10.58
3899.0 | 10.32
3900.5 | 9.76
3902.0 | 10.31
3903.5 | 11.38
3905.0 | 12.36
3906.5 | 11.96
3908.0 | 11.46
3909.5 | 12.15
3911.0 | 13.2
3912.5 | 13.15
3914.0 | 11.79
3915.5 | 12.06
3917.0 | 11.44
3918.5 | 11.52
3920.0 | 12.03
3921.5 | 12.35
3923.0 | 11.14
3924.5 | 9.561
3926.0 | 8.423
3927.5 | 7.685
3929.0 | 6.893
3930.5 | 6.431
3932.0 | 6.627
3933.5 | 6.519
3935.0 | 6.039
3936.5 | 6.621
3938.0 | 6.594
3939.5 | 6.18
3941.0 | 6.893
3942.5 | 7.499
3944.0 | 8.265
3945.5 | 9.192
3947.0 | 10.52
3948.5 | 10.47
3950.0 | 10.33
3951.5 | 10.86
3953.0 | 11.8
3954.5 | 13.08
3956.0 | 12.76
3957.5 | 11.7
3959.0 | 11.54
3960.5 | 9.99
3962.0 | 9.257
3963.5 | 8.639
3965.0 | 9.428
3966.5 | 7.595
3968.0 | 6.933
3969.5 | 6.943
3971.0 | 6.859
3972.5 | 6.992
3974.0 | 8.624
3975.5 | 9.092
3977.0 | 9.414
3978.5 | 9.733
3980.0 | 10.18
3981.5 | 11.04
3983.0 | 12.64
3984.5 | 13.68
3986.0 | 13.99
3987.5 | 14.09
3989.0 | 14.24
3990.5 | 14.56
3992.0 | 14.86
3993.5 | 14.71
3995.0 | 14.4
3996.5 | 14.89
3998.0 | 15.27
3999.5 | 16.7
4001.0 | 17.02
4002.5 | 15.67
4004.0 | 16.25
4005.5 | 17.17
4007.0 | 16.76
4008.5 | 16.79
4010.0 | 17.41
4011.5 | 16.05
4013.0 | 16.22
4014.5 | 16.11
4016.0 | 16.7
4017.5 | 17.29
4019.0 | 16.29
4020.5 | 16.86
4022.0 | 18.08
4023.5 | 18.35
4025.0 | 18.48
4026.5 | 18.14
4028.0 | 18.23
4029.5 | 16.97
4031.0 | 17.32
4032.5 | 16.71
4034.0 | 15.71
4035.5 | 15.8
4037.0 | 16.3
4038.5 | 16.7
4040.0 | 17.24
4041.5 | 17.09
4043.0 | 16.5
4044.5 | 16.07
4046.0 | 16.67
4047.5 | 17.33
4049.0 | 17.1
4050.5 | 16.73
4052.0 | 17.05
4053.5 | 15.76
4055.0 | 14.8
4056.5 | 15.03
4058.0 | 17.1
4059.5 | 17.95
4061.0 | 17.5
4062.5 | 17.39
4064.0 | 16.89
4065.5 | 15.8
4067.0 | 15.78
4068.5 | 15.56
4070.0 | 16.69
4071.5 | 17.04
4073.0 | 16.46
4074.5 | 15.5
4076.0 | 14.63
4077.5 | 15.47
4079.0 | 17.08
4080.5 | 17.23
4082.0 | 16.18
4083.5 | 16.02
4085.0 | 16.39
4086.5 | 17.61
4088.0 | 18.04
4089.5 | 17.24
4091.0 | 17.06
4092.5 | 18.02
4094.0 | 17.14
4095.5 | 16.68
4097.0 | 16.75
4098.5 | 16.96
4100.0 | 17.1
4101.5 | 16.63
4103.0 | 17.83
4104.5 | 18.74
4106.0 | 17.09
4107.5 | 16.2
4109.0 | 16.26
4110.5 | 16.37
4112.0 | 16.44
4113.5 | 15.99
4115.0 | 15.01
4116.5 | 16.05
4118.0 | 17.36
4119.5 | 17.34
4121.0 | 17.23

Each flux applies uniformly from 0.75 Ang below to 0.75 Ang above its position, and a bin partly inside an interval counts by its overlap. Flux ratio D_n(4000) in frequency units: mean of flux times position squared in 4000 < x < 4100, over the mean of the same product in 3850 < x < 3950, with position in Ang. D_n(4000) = 1.92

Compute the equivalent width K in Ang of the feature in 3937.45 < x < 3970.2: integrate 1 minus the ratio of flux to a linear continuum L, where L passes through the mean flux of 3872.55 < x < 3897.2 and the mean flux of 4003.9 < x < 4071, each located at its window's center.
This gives 8.5 Ang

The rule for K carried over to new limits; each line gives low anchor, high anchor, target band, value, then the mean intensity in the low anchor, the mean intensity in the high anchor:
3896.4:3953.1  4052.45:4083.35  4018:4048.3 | -4.8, 9.78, 16.3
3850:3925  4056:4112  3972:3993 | 2.4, 9.97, 16.7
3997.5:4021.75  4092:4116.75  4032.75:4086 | 0.8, 16.6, 16.8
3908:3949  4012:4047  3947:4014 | 4.8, 9.34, 16.9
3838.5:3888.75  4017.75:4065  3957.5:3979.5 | 7.7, 8.66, 16.9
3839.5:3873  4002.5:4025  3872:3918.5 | 1.4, 8.58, 16.9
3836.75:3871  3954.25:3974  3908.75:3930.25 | -4.7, 8.41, 9.24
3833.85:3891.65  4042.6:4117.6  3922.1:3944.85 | 7.5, 8.54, 16.6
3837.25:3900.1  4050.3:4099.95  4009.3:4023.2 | -2.3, 8.9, 16.6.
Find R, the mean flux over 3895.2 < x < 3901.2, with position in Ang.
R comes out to 10.2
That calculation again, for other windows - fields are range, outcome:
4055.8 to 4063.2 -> 17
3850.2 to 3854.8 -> 8.94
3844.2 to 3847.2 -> 8.01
